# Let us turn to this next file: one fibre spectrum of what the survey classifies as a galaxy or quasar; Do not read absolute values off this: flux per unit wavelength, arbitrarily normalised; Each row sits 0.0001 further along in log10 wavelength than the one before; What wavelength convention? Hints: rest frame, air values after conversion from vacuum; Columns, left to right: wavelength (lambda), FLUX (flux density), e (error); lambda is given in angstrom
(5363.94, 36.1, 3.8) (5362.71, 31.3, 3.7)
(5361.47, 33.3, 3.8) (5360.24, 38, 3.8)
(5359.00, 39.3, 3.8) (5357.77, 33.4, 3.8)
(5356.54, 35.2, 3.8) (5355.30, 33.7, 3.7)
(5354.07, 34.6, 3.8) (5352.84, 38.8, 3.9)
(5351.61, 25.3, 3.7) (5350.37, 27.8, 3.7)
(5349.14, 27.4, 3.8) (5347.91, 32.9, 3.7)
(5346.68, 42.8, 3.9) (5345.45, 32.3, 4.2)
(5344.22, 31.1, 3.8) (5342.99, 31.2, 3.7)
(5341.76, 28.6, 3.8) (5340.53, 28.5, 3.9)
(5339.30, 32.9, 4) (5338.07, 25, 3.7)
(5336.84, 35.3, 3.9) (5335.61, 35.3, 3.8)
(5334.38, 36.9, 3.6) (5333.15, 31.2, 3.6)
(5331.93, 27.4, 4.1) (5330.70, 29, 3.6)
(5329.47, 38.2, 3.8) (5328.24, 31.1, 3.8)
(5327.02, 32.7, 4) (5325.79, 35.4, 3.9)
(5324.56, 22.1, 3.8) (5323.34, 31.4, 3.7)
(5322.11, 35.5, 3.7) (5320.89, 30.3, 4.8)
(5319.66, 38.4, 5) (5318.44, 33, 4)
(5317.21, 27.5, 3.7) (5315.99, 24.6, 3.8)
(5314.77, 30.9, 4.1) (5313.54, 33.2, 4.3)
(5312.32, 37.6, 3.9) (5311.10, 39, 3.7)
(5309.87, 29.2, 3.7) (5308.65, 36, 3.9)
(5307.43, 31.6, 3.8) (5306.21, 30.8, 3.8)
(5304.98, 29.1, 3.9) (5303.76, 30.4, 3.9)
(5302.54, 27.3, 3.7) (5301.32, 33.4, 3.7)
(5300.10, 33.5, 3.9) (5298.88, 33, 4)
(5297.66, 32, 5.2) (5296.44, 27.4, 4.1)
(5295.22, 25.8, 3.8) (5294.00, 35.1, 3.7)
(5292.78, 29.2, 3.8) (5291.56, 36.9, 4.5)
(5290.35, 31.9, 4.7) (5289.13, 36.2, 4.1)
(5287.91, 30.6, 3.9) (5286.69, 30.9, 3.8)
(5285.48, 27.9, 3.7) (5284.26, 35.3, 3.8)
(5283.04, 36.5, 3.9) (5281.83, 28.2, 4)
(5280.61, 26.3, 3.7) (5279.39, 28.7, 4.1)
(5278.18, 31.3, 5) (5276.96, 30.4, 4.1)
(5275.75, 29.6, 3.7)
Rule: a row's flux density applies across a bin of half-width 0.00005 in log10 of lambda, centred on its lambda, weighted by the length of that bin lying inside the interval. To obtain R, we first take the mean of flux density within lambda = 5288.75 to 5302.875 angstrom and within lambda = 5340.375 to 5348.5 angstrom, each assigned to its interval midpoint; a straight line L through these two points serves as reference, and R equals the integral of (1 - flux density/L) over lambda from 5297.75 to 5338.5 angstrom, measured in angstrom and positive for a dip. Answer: 0.3 angstrom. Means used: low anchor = 31.8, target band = 32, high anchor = 32.7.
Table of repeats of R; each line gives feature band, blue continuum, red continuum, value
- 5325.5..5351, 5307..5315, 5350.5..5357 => 1.08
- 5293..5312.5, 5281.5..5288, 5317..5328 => 0.06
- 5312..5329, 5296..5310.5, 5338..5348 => -0.06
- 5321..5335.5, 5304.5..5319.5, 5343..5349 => 0.43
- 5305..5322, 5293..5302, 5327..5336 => -0.26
